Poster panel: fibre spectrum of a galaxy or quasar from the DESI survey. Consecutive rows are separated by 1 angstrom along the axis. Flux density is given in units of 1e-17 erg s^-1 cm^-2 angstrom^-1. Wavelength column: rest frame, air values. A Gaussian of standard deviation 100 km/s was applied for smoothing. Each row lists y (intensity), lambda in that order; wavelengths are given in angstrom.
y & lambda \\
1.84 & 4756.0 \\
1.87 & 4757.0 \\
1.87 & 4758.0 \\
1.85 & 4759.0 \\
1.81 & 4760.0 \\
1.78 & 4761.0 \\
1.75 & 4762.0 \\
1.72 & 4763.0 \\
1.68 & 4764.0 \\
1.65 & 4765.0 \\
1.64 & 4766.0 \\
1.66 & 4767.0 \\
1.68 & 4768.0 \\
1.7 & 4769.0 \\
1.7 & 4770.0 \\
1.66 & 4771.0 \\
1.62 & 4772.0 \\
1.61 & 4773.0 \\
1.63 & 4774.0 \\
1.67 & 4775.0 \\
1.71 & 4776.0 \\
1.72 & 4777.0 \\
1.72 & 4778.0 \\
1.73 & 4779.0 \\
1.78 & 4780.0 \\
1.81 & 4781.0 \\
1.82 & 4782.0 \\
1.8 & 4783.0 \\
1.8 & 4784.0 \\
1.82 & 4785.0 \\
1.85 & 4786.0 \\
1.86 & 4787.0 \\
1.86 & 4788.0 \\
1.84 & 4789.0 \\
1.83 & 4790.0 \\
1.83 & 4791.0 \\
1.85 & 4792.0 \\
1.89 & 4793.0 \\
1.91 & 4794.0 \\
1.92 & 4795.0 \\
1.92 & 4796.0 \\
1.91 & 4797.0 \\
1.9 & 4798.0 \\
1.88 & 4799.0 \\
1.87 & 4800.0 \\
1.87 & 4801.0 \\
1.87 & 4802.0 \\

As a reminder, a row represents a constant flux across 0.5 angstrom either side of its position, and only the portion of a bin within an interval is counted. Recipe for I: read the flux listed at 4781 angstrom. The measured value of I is 1.81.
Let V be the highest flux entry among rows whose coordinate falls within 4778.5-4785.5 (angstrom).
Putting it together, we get 1.82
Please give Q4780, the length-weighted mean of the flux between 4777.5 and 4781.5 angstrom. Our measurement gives 1.76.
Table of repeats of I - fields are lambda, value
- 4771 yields 1.66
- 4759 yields 1.85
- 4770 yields 1.7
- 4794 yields 1.91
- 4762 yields 1.75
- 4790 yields 1.83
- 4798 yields 1.9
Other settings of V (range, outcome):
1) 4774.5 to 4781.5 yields 1.81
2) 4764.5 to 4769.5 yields 1.7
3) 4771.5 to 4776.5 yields 1.71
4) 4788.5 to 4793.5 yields 1.89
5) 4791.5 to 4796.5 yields 1.92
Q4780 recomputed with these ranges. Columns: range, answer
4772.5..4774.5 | 1.62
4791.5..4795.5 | 1.89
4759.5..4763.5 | 1.76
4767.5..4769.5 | 1.69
